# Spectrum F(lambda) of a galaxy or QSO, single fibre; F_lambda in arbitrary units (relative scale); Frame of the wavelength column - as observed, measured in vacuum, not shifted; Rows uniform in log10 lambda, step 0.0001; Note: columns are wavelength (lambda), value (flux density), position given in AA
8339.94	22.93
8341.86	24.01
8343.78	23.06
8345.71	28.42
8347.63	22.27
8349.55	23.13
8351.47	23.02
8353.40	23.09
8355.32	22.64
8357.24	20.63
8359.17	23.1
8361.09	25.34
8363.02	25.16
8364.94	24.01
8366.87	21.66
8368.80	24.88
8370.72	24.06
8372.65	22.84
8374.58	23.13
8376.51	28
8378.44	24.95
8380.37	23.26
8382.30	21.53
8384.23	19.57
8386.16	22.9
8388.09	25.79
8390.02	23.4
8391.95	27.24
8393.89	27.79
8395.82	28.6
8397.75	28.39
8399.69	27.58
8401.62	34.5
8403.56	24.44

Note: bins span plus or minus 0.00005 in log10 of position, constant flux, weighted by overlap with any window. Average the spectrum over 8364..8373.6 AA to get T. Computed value 23.5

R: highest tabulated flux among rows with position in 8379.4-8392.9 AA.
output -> 27.24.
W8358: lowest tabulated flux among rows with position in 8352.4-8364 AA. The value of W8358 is 20.63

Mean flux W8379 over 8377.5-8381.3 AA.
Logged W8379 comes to 24.1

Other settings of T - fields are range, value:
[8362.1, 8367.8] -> 23.6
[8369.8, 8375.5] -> 23.3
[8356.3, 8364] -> 23.6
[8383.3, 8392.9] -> 23.8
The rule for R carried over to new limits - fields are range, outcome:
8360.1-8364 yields 25.34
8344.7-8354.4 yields 28.42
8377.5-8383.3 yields 24.95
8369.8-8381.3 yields 28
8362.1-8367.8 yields 25.16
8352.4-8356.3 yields 23.09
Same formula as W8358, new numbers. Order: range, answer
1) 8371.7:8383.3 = 21.53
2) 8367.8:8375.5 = 22.84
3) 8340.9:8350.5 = 22.27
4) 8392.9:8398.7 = 27.79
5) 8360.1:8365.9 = 24.01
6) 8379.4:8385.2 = 19.57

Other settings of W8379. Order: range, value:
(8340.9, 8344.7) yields 23.5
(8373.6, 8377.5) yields 25.5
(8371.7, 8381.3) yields 24.4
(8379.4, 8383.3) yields 22.4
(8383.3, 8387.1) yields 21.2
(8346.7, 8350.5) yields 22.7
